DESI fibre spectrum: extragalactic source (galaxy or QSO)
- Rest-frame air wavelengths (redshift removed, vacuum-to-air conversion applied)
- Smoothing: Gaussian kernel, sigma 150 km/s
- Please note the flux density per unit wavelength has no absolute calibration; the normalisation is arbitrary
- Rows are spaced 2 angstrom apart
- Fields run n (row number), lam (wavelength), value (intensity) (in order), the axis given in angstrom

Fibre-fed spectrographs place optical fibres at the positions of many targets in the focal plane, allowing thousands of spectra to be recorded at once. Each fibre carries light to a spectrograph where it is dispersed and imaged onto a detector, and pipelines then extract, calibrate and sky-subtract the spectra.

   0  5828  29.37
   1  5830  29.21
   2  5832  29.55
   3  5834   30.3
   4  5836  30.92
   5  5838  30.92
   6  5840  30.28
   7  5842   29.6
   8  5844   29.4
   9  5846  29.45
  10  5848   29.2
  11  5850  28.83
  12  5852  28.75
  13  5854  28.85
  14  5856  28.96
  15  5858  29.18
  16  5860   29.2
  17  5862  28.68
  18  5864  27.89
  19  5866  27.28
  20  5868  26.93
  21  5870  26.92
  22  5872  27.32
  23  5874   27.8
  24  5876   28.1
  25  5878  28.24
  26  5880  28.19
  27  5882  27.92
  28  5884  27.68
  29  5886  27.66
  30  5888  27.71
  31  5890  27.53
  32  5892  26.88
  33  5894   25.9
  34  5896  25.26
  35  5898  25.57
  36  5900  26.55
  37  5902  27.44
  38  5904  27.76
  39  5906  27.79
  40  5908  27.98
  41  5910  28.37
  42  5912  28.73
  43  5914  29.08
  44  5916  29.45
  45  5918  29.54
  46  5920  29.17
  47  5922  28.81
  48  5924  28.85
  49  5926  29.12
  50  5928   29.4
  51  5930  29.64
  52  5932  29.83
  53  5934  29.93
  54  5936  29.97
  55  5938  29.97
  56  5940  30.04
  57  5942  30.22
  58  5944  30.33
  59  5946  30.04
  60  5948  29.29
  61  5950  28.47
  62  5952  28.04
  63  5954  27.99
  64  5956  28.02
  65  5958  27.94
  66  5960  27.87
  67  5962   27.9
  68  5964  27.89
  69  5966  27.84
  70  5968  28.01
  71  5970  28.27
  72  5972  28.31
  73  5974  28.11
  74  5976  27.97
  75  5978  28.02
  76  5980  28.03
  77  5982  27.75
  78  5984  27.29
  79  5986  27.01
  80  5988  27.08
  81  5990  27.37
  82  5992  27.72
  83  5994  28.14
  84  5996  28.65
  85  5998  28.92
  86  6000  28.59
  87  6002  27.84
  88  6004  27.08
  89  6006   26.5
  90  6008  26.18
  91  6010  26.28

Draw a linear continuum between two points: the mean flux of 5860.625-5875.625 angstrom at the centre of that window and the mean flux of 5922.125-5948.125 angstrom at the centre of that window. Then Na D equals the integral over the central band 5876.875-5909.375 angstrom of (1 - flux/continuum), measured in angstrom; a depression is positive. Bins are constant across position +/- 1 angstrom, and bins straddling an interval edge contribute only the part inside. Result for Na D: 1.3 angstrom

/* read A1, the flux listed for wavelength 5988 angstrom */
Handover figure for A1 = 27.08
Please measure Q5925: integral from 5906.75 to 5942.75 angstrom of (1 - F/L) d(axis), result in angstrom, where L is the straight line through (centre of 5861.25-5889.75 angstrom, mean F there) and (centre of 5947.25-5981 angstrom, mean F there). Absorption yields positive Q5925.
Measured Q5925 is -1.8 angstrom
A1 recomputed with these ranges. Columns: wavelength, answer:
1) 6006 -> 26.5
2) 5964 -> 27.89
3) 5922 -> 28.81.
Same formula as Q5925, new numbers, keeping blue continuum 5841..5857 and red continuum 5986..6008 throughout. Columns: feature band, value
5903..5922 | -0.1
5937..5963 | -0.7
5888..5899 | 0.9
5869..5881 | 0.5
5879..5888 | 0.3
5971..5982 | -0.1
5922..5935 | -0.5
